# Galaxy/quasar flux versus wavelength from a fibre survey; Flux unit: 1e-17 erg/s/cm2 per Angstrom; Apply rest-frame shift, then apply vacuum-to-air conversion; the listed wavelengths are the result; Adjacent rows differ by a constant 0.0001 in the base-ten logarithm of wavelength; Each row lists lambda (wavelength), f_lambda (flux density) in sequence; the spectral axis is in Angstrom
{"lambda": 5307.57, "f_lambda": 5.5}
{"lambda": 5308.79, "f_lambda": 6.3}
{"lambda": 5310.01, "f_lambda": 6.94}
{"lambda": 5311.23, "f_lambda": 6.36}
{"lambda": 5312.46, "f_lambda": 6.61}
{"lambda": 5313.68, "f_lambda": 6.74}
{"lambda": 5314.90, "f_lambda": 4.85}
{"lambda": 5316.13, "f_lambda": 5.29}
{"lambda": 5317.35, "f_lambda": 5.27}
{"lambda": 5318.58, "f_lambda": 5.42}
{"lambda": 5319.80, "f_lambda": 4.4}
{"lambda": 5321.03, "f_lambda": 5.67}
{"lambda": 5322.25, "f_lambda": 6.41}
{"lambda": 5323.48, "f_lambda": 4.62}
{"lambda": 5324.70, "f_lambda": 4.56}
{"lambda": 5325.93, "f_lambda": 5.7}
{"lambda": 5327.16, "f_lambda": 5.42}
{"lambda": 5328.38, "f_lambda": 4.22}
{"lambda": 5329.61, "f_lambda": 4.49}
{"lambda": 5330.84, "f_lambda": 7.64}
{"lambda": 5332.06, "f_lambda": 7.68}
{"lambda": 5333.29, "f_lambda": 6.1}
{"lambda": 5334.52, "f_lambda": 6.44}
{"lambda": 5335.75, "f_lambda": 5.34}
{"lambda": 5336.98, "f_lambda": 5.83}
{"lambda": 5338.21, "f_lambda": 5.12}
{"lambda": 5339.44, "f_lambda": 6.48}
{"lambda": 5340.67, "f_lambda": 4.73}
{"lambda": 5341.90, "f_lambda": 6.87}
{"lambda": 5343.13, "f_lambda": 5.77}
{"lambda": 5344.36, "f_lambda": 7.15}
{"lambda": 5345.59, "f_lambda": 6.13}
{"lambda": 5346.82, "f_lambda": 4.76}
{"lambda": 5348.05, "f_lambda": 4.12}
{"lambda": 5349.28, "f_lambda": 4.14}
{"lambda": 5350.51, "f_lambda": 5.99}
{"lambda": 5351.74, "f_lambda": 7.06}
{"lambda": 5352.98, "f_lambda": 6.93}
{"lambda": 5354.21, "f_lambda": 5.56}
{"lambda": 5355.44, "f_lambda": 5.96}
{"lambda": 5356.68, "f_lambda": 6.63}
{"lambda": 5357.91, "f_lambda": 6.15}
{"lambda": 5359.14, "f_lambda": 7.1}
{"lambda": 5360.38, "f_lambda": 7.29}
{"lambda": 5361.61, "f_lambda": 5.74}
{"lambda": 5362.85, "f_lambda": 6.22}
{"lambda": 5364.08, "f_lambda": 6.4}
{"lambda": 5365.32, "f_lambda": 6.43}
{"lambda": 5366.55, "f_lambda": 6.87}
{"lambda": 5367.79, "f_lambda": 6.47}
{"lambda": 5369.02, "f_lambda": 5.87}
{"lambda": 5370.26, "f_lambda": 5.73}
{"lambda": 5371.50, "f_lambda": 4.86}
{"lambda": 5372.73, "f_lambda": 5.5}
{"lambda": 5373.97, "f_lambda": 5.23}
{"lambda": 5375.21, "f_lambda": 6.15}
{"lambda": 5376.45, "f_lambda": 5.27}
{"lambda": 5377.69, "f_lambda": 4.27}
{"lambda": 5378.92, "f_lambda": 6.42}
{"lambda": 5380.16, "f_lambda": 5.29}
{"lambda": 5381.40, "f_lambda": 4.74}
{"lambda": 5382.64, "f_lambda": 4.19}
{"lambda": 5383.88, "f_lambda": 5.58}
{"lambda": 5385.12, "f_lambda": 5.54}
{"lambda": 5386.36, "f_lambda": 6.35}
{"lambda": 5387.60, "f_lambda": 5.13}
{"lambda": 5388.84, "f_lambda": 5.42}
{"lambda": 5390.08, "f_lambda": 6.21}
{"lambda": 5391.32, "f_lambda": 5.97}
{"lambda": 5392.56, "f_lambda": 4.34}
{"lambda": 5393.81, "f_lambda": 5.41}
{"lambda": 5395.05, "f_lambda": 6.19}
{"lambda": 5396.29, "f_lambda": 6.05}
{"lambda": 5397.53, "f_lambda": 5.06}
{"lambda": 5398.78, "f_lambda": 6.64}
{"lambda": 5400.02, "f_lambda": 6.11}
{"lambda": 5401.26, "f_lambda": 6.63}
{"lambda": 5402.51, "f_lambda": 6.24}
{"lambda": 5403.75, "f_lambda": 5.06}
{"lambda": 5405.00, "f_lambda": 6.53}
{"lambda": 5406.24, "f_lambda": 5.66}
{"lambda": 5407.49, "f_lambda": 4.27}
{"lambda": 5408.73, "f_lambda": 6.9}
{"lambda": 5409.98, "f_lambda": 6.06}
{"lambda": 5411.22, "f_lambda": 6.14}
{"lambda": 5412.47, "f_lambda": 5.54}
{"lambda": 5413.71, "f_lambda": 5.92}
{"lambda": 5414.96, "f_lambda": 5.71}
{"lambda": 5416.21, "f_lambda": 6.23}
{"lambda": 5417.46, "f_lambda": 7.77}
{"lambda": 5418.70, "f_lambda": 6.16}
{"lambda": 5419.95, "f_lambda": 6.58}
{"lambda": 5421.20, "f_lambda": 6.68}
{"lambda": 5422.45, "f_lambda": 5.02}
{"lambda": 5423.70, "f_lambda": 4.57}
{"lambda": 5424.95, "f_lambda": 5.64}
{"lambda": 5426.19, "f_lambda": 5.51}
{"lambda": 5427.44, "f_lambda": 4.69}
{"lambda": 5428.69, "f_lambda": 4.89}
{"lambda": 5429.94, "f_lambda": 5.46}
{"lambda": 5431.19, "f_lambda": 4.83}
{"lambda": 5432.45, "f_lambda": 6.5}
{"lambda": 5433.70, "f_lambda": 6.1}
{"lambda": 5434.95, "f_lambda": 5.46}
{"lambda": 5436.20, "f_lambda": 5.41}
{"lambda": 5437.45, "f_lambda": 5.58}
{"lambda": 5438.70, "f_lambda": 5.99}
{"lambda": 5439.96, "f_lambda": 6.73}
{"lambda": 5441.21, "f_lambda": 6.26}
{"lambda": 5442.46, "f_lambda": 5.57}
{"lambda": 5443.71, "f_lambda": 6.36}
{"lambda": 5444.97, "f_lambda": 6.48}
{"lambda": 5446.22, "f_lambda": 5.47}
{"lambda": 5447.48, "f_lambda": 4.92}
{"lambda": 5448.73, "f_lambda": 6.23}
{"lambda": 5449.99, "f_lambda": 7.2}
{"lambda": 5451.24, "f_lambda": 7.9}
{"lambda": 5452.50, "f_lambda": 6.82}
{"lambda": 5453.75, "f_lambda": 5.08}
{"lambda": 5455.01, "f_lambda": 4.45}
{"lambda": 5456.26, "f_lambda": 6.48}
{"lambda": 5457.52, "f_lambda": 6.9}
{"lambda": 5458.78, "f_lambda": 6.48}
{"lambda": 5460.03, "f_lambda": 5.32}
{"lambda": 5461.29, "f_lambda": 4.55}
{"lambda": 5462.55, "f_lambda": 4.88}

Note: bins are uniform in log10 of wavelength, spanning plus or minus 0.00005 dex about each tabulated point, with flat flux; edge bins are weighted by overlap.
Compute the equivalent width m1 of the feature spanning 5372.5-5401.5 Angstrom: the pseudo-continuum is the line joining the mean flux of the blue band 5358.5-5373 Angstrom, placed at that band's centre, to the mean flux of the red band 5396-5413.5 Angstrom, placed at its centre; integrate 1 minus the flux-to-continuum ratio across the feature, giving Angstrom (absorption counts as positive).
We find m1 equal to 2.4 Angstrom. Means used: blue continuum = 6.23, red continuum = 5.92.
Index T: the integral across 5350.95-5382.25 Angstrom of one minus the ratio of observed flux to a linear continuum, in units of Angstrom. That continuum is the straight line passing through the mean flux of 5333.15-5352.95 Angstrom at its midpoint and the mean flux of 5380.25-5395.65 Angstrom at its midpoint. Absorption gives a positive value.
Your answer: -2.2 Angstrom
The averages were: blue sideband 5.78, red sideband 5.42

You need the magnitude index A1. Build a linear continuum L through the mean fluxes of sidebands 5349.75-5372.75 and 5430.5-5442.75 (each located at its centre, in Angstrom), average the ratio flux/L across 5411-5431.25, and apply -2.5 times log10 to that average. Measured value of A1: 0.04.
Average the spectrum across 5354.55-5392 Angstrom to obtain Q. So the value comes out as 5.83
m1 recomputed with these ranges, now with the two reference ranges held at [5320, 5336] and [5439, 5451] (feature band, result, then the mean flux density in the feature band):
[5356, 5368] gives -1.4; 6.53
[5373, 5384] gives 1.3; 5.23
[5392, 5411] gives 0.6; 5.82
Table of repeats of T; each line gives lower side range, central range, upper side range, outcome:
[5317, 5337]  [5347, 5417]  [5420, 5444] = -2.2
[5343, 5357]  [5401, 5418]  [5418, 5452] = -0.5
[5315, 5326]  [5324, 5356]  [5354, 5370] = -0.1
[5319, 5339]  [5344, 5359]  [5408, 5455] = -0.6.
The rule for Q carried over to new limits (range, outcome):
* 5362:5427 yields 5.78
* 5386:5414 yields 5.81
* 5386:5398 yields 5.61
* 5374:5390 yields 5.39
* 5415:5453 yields 5.96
